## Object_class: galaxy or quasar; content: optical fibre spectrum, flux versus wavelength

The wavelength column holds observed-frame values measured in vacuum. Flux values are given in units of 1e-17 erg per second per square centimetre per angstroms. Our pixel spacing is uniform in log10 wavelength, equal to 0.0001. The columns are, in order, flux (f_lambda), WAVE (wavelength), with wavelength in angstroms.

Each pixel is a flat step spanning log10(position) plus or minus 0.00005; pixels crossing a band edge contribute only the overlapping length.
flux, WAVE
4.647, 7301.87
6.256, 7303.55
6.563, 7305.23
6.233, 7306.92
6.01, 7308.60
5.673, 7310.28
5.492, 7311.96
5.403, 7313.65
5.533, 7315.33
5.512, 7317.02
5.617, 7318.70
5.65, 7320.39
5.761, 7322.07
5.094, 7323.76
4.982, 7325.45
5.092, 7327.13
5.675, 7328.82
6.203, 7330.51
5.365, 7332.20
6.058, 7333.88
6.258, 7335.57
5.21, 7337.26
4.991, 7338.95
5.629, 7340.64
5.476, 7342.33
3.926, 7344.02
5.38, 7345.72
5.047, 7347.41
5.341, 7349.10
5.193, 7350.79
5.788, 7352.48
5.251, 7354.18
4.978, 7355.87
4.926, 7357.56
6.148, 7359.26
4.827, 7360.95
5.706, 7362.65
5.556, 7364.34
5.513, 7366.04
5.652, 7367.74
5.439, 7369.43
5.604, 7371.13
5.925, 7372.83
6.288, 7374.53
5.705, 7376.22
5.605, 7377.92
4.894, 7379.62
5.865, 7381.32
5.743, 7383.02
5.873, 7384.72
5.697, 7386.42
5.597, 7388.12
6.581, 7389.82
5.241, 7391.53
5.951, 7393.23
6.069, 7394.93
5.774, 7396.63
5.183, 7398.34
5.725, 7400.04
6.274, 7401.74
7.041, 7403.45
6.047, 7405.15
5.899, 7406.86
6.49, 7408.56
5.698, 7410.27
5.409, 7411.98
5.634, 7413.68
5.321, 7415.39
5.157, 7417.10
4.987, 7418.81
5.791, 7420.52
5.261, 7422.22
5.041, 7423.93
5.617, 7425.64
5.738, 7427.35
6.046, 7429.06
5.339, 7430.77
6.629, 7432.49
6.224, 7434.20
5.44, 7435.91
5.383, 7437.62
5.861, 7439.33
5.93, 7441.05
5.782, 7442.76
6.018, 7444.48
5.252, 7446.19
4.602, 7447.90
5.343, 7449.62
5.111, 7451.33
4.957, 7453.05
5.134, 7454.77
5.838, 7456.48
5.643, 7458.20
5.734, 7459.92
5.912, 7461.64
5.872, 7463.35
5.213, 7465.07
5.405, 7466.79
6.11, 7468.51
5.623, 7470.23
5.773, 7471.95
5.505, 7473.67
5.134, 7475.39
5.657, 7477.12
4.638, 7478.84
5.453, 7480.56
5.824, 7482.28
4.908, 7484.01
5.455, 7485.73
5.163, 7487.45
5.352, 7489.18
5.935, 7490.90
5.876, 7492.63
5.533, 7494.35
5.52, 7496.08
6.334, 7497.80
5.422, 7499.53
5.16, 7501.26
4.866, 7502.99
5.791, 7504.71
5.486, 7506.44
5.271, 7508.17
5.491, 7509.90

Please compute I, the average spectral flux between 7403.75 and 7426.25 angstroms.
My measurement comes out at 5.6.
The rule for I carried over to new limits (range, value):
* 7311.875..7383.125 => 5.47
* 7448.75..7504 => 5.48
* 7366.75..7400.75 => 5.72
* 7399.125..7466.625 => 5.65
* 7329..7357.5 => 5.38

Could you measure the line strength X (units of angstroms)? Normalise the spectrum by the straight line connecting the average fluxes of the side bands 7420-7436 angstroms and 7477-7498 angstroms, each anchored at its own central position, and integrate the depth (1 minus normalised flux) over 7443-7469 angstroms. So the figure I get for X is 0.6 angstroms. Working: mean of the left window 5.73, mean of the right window 5.48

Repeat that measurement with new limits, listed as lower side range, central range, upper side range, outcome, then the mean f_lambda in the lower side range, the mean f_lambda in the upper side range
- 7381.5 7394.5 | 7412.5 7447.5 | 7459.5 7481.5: 0.4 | 5.82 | 5.54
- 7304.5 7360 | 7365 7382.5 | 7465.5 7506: -0.5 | 5.49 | 5.49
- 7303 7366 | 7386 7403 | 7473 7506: -1.1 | 5.5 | 5.45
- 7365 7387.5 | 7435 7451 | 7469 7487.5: 0.0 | 5.67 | 5.4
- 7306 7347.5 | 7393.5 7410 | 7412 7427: -2.0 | 5.5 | 5.37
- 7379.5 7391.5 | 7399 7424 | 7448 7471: -0.3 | 5.76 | 5.5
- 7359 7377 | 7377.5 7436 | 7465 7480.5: -1.7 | 5.66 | 5.46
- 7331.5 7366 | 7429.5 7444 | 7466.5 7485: -1.1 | 5.36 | 5.46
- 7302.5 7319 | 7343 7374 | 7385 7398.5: 2.4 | 5.82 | 5.79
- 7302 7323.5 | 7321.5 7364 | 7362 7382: 2.4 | 5.75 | 5.64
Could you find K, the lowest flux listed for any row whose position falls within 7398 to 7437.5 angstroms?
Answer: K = 4.987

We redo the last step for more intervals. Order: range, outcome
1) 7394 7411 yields 5.183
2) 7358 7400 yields 4.827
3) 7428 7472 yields 4.602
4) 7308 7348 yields 3.926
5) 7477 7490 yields 4.638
